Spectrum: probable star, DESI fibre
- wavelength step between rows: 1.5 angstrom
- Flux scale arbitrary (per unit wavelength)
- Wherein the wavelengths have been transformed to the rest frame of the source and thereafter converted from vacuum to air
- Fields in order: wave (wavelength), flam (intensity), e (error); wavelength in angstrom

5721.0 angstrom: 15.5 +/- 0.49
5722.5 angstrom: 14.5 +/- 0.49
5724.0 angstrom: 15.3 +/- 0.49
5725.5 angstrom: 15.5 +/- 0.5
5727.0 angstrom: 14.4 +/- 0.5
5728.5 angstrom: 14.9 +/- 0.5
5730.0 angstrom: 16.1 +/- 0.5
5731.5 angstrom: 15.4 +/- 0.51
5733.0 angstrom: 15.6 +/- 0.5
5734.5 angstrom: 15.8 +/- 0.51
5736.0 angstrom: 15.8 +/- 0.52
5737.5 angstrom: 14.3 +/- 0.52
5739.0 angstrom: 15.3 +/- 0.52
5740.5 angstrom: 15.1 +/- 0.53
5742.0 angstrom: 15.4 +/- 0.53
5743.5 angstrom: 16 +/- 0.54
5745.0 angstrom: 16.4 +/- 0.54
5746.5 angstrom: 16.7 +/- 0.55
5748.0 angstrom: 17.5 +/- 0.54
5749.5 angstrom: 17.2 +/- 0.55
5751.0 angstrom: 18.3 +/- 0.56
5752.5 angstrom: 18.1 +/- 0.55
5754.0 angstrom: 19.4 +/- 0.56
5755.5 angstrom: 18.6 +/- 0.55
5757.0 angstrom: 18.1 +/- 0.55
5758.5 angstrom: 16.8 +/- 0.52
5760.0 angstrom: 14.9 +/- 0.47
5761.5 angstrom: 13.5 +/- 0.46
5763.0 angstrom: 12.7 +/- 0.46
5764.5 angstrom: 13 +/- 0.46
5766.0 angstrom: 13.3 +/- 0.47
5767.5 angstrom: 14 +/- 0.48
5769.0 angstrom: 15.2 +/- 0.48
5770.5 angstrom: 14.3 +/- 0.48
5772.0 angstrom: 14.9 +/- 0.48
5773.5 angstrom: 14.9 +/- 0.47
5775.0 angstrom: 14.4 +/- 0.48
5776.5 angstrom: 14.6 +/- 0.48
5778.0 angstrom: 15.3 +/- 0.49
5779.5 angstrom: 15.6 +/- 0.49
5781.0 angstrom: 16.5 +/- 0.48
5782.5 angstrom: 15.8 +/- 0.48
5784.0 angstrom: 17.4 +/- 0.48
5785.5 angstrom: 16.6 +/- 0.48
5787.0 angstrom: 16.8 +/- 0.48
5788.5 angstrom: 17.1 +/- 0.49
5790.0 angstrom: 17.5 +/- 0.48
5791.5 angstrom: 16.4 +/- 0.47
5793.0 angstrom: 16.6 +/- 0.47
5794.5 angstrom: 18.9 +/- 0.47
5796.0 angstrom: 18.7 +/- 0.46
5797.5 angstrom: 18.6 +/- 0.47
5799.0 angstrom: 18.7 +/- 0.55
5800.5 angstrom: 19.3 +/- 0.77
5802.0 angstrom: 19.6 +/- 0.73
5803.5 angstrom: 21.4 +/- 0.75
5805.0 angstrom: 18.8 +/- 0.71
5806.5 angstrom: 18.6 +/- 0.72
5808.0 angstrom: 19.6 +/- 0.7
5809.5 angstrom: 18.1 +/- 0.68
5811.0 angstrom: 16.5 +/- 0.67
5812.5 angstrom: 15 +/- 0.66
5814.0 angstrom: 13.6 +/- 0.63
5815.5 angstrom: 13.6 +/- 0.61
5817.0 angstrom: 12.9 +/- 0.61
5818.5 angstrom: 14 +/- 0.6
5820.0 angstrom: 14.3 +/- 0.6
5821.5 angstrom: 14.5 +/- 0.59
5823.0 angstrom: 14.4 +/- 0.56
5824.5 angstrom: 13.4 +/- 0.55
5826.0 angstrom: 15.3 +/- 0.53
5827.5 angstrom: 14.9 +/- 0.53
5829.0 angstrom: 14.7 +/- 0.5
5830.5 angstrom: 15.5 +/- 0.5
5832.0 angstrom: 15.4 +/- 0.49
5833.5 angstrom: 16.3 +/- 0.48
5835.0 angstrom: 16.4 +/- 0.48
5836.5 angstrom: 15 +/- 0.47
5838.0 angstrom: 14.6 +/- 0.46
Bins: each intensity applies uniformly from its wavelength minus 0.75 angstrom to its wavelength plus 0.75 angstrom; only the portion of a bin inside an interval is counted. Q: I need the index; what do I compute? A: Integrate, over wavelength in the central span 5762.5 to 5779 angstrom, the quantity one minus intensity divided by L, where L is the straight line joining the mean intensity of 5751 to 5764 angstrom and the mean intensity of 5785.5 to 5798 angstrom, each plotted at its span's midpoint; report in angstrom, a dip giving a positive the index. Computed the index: 2.6 angstrom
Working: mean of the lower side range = 16.5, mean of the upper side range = 17.5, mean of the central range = 14.3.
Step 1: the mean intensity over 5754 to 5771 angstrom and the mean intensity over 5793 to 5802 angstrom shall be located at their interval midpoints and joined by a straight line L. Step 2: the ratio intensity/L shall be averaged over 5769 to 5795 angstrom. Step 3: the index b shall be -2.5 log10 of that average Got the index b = 0.07 mag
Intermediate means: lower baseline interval 15.2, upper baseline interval 18.7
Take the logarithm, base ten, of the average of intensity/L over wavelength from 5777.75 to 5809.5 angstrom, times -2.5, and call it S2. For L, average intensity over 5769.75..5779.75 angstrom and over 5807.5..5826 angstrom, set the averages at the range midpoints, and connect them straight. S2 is -0.20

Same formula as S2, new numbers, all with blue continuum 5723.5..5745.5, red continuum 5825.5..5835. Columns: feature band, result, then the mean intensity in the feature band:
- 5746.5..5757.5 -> -0.173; 18.1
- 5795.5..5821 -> -0.111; 17.1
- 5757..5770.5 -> 0.074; 14.4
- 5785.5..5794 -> -0.100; 16.9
